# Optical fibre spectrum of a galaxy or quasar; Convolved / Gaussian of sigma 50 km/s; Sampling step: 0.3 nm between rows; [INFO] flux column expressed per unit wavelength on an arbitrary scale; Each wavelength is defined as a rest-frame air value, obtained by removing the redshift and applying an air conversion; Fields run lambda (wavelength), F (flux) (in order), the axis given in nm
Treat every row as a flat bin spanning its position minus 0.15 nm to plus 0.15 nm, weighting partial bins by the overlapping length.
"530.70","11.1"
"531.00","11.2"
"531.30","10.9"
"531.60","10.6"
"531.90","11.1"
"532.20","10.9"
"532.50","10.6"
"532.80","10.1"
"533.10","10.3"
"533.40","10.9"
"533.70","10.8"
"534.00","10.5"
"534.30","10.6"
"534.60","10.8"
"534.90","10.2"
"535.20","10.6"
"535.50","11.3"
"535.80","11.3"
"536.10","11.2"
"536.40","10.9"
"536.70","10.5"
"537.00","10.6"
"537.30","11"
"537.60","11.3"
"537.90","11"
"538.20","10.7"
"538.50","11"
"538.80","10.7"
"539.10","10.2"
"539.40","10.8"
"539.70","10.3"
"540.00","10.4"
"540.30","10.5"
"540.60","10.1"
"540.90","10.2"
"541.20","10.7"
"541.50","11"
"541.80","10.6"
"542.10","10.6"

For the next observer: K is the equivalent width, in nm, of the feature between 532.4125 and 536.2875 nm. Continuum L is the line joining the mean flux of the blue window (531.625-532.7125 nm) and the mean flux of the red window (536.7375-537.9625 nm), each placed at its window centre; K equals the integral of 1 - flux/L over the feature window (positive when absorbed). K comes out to 0.05 nm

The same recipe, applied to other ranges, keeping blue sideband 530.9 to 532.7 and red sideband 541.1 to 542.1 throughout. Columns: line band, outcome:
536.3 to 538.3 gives -0.01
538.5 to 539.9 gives 0.03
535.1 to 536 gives -0.02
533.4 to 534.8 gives 0.02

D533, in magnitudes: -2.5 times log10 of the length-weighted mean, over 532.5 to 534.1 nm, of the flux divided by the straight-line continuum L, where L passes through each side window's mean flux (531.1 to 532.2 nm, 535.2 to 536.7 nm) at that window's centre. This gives 0.04 mag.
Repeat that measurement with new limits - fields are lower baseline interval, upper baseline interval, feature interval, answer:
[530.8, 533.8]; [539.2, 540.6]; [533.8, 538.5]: -0.025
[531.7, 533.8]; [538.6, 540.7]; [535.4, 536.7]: -0.053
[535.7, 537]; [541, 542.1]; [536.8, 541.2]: 0.019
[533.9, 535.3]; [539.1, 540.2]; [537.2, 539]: -0.045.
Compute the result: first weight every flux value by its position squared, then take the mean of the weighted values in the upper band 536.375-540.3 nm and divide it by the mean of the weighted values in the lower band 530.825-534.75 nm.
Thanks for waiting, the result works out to 1.02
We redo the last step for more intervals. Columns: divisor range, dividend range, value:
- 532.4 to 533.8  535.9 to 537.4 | 1.04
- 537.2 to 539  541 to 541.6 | 1.00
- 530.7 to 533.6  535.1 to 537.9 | 1.04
